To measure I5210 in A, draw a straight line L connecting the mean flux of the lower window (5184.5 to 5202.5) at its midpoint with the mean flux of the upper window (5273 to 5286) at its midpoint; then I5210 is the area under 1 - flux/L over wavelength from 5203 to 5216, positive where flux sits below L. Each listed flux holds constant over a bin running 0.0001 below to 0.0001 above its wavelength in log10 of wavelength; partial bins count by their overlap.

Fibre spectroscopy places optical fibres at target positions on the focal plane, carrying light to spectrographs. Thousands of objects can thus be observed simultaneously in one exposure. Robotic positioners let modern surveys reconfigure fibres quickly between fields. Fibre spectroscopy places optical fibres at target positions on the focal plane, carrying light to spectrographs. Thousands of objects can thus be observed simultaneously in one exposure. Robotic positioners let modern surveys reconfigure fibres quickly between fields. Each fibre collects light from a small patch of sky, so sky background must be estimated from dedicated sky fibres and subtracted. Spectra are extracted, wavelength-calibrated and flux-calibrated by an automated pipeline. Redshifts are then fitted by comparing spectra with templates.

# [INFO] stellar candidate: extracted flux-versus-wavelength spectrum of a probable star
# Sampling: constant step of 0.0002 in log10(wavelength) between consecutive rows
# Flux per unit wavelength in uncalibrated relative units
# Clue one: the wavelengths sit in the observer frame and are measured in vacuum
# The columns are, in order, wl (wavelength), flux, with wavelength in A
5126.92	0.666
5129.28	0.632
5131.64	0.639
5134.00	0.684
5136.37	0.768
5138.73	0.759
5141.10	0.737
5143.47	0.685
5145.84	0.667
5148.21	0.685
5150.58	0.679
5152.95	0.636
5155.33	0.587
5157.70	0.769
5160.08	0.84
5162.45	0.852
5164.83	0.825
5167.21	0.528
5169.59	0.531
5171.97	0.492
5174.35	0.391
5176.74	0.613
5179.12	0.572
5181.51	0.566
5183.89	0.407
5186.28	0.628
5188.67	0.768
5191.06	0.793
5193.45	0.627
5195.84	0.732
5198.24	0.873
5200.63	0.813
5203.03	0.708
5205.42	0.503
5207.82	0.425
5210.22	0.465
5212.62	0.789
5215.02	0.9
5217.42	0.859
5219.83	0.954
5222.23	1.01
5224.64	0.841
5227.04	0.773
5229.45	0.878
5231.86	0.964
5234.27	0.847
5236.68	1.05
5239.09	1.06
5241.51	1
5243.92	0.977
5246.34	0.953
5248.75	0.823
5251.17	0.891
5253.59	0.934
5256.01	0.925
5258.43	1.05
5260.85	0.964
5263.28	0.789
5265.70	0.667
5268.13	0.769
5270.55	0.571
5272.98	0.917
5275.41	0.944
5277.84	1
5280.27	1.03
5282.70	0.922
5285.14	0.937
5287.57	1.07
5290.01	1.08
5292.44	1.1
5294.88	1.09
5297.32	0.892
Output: 2.6 A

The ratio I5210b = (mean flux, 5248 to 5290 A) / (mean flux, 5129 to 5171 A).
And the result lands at 1.3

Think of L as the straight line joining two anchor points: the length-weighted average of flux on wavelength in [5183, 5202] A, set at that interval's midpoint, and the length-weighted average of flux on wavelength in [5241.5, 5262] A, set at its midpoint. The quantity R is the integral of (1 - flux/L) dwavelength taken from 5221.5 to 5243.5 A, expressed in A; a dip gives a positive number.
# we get -1.71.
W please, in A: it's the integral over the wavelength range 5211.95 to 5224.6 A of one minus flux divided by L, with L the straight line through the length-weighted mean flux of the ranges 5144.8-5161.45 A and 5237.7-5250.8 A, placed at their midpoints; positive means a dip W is -0.2 A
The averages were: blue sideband 0.697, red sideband 0.959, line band 0.901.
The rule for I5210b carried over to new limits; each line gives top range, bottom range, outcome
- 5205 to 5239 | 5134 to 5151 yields 1.15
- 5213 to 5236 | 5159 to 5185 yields 1.48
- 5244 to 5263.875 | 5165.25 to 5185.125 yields 1.76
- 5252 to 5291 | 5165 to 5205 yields 1.44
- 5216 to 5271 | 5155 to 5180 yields 1.41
